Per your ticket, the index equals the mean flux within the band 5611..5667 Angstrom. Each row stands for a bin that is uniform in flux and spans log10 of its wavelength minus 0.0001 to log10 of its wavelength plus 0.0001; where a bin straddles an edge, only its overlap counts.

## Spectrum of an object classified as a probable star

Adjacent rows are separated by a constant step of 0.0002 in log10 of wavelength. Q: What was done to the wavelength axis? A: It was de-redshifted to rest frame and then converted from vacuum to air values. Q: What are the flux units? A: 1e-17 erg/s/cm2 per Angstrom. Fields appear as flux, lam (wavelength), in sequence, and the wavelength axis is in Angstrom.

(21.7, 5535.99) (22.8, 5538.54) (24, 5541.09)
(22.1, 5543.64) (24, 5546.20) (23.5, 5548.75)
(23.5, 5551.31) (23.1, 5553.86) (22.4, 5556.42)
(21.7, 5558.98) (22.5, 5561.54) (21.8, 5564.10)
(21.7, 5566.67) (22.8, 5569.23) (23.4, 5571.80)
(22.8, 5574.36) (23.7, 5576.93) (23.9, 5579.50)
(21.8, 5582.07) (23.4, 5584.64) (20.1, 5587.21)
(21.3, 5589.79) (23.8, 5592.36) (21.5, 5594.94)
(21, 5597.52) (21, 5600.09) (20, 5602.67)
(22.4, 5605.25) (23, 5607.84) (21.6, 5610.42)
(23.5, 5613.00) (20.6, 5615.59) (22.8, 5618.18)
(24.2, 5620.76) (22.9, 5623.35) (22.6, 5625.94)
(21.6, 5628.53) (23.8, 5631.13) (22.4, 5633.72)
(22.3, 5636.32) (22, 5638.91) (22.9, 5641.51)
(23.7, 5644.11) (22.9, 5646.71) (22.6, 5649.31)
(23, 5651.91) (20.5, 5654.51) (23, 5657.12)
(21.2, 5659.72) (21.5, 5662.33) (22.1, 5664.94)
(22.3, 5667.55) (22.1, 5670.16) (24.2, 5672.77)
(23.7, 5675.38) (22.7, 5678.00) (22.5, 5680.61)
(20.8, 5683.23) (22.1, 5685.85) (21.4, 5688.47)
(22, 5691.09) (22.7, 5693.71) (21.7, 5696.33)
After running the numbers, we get 22.5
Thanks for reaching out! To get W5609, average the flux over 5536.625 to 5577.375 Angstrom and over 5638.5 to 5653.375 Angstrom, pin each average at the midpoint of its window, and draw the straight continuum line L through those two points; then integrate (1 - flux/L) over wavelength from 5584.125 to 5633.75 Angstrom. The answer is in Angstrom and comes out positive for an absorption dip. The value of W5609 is 1.5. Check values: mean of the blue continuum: 22.8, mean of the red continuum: 22.9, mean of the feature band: 22.2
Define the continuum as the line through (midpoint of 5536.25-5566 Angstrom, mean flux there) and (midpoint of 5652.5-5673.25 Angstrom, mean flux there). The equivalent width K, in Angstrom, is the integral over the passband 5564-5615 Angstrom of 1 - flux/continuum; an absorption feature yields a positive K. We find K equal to 0.7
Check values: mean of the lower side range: 22.8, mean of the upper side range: 22.1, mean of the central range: 22.2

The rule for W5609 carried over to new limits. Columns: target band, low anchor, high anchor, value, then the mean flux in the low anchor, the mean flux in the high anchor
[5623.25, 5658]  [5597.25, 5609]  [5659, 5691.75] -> -1.1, 21.5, 22.2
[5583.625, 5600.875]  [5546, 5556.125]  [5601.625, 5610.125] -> 0.4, 23.4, 21.8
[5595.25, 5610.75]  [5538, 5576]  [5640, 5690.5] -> 0.8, 22.8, 22.4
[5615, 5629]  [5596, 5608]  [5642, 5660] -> -0.5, 21.3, 22.5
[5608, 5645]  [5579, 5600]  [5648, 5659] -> -0.9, 22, 22.2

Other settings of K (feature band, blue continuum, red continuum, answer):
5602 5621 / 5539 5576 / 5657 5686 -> 0.30 Angstrom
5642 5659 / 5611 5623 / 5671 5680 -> 0.38 Angstrom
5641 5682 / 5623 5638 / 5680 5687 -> -0.90 Angstrom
